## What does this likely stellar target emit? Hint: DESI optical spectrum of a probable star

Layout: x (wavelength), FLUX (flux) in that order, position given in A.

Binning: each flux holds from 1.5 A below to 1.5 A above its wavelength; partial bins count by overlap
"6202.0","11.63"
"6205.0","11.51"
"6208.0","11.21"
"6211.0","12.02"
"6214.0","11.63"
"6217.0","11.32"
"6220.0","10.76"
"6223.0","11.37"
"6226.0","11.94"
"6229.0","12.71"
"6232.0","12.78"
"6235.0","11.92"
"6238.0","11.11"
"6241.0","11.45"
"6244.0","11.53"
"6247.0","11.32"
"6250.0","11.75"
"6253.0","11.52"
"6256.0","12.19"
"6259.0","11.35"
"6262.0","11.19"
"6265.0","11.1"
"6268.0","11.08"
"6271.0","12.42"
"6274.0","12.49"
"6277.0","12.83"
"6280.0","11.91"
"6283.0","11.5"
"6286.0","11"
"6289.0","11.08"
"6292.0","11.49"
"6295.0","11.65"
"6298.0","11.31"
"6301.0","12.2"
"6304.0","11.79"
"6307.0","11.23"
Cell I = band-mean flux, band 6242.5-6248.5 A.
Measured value 11.4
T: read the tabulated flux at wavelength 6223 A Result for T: 11.37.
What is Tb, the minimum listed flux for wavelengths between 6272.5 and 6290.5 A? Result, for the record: 11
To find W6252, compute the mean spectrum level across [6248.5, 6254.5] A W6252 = 11.6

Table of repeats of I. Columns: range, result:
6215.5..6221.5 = 11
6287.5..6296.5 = 11.4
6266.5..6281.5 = 12.1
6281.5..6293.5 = 11.3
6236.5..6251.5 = 11.4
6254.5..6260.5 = 11.8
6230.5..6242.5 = 11.8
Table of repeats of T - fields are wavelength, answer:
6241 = 11.45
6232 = 12.78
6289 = 11.08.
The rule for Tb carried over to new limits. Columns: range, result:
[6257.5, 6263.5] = 11.19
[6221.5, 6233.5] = 11.37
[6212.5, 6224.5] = 10.76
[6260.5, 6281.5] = 11.08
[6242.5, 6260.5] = 11.32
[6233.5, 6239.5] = 11.11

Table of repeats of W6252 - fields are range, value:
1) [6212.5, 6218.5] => 11.5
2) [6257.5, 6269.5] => 11.2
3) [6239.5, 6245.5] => 11.5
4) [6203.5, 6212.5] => 11.6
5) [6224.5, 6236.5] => 12.3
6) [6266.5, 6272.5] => 11.8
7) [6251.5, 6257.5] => 11.9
